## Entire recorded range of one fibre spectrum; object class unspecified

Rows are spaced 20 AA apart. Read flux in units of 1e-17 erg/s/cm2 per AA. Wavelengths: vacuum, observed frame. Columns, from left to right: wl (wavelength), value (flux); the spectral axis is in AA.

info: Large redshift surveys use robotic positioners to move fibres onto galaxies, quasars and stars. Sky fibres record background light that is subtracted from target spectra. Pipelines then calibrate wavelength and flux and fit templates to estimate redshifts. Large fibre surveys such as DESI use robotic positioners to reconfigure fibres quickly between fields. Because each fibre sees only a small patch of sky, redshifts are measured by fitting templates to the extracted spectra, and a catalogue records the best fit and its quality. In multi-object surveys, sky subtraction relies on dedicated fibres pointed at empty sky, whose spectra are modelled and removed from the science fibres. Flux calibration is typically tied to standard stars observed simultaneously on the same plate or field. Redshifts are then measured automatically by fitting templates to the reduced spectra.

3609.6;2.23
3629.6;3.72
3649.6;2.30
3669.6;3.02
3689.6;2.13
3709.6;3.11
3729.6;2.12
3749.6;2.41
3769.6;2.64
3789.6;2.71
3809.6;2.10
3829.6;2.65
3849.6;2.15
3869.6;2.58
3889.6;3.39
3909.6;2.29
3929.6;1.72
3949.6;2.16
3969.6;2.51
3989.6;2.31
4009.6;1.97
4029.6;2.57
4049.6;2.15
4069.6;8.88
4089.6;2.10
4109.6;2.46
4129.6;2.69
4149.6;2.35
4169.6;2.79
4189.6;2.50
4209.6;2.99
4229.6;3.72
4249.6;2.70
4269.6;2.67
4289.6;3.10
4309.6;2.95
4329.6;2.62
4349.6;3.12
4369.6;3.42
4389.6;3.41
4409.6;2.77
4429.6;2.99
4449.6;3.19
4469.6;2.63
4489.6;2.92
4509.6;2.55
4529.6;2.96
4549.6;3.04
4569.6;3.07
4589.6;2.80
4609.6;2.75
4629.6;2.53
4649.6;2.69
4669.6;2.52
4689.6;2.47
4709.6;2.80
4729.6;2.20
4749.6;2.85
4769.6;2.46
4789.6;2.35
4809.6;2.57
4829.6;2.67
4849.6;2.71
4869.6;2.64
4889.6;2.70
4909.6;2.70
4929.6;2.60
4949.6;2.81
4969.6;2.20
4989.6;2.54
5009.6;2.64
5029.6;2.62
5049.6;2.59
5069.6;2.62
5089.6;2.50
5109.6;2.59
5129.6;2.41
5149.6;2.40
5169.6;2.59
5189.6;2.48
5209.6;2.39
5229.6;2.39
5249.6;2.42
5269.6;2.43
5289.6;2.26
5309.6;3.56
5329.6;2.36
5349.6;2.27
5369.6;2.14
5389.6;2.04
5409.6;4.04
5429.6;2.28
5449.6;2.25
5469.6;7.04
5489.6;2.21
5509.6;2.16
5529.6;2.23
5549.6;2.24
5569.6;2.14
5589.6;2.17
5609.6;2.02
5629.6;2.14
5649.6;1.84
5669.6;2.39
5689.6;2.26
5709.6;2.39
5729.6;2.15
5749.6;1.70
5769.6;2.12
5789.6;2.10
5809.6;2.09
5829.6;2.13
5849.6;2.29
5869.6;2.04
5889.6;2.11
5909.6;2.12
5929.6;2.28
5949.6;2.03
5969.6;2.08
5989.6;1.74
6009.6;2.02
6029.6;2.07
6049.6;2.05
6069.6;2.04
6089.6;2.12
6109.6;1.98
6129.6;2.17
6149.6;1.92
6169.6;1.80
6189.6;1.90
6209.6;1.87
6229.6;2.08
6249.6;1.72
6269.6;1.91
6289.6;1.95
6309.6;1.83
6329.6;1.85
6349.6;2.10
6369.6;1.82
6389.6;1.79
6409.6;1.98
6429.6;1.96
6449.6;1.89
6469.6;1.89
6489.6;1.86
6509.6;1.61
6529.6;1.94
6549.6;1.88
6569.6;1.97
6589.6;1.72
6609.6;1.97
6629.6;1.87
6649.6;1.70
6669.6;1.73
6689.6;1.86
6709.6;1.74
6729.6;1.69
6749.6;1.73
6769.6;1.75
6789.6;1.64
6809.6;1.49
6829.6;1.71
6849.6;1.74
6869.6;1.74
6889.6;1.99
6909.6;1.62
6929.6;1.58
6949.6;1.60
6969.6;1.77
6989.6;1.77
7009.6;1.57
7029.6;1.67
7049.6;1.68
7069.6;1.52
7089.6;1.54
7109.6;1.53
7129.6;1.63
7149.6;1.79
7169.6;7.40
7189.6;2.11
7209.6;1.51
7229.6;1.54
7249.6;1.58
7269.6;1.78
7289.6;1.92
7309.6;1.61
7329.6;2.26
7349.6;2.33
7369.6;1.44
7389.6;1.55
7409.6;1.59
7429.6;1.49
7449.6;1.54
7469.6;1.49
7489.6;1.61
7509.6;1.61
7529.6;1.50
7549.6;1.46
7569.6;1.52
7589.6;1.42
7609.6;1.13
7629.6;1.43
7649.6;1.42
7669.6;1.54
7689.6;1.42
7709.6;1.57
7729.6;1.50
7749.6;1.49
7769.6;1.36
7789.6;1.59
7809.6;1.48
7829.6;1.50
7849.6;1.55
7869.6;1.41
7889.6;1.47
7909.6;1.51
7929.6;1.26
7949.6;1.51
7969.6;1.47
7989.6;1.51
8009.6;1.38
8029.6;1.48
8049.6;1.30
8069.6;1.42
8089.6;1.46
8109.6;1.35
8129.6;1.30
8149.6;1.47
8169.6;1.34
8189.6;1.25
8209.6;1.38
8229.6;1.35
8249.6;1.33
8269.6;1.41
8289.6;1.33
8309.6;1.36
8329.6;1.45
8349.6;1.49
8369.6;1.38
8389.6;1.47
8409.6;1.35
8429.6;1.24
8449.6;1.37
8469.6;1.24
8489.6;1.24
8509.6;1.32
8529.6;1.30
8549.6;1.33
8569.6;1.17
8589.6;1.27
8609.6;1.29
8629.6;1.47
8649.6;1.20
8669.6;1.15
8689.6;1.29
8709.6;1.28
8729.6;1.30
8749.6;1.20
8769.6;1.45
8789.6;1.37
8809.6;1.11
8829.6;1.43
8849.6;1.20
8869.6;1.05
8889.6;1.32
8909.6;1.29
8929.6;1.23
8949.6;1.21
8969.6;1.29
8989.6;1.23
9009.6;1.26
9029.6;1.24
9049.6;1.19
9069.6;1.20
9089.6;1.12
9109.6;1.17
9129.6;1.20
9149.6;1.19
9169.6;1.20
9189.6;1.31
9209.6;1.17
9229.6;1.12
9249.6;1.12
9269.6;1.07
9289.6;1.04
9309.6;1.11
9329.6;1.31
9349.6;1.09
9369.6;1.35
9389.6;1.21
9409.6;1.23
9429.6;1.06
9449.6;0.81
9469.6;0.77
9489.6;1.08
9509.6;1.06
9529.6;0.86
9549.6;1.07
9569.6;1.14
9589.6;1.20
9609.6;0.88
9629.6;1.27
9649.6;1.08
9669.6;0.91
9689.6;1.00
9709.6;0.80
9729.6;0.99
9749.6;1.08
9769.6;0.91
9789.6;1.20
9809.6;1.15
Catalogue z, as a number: 0.092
